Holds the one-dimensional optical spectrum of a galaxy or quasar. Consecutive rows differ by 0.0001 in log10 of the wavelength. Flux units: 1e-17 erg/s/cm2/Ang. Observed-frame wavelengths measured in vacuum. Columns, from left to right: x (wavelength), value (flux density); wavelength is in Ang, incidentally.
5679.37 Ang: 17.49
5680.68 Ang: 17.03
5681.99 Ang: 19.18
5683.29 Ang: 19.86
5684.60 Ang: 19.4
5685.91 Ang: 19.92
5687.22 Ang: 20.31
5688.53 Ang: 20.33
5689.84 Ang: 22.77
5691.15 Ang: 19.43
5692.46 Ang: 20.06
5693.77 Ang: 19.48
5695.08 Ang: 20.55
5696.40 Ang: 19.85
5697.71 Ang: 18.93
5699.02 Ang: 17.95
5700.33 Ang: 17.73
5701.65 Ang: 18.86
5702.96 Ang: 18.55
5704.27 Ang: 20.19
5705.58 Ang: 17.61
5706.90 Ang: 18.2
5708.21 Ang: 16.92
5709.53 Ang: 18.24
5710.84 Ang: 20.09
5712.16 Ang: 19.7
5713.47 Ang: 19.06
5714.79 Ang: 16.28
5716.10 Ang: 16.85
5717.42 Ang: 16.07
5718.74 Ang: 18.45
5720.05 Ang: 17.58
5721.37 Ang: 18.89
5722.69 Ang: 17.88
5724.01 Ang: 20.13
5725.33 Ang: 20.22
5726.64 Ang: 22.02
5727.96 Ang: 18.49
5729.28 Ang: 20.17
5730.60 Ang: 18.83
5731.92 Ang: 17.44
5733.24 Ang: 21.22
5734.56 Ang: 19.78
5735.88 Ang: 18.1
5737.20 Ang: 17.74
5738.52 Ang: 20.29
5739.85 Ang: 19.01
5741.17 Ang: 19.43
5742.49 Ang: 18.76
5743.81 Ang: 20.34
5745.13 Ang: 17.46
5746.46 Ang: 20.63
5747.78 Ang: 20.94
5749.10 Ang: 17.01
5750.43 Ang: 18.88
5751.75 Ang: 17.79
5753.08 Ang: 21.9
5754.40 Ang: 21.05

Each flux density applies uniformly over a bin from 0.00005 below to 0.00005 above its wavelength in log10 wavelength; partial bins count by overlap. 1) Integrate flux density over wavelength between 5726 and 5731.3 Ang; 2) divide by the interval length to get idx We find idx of 19.8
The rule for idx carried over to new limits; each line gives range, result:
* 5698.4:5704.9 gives 18.7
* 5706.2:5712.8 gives 18.6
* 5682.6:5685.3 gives 19.7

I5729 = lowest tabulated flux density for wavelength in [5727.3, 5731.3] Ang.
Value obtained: 18.49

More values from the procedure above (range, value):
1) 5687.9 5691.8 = 19.43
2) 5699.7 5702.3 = 17.73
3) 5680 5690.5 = 17.03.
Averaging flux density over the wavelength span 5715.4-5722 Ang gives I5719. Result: 17.6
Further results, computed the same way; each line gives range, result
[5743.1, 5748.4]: 19.8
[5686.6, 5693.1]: 20.6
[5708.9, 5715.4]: 18.7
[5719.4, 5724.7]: 18.6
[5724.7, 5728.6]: 20.3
